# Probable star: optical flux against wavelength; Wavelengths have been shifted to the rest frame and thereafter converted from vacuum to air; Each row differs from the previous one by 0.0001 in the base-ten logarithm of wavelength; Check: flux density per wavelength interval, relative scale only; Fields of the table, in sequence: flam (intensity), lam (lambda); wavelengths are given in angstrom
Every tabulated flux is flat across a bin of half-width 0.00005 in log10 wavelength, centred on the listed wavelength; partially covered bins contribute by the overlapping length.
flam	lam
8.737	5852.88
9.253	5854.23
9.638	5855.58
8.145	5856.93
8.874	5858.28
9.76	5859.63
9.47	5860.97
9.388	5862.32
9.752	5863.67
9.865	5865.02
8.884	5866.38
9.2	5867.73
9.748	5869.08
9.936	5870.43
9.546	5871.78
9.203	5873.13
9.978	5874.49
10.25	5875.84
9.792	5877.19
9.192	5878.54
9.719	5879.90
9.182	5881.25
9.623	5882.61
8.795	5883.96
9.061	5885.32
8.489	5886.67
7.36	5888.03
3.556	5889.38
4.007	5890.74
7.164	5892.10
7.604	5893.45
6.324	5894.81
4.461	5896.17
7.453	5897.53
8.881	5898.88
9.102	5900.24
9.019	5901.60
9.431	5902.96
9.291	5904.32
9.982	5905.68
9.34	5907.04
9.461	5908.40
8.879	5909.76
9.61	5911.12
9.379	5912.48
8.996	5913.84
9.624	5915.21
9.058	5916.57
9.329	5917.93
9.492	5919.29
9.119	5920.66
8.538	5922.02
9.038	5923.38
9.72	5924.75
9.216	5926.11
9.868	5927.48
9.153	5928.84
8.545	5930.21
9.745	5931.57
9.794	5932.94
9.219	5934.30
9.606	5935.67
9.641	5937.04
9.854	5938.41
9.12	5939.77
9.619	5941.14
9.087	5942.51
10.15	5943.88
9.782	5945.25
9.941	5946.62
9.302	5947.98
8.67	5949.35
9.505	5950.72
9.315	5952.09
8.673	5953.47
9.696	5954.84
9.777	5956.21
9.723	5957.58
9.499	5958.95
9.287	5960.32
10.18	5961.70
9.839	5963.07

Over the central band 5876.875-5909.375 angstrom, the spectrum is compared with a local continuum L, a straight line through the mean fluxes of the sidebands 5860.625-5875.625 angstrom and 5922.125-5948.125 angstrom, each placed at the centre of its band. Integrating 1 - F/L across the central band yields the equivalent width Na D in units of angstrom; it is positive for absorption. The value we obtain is 4.7 angstrom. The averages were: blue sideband 9.56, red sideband 9.48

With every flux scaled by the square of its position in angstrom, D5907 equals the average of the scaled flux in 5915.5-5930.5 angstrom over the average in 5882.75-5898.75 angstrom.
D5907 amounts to 1.3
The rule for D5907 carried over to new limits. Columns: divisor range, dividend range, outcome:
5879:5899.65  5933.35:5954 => 1.29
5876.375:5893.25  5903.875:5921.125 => 1.18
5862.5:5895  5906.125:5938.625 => 1.10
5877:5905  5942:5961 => 1.22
